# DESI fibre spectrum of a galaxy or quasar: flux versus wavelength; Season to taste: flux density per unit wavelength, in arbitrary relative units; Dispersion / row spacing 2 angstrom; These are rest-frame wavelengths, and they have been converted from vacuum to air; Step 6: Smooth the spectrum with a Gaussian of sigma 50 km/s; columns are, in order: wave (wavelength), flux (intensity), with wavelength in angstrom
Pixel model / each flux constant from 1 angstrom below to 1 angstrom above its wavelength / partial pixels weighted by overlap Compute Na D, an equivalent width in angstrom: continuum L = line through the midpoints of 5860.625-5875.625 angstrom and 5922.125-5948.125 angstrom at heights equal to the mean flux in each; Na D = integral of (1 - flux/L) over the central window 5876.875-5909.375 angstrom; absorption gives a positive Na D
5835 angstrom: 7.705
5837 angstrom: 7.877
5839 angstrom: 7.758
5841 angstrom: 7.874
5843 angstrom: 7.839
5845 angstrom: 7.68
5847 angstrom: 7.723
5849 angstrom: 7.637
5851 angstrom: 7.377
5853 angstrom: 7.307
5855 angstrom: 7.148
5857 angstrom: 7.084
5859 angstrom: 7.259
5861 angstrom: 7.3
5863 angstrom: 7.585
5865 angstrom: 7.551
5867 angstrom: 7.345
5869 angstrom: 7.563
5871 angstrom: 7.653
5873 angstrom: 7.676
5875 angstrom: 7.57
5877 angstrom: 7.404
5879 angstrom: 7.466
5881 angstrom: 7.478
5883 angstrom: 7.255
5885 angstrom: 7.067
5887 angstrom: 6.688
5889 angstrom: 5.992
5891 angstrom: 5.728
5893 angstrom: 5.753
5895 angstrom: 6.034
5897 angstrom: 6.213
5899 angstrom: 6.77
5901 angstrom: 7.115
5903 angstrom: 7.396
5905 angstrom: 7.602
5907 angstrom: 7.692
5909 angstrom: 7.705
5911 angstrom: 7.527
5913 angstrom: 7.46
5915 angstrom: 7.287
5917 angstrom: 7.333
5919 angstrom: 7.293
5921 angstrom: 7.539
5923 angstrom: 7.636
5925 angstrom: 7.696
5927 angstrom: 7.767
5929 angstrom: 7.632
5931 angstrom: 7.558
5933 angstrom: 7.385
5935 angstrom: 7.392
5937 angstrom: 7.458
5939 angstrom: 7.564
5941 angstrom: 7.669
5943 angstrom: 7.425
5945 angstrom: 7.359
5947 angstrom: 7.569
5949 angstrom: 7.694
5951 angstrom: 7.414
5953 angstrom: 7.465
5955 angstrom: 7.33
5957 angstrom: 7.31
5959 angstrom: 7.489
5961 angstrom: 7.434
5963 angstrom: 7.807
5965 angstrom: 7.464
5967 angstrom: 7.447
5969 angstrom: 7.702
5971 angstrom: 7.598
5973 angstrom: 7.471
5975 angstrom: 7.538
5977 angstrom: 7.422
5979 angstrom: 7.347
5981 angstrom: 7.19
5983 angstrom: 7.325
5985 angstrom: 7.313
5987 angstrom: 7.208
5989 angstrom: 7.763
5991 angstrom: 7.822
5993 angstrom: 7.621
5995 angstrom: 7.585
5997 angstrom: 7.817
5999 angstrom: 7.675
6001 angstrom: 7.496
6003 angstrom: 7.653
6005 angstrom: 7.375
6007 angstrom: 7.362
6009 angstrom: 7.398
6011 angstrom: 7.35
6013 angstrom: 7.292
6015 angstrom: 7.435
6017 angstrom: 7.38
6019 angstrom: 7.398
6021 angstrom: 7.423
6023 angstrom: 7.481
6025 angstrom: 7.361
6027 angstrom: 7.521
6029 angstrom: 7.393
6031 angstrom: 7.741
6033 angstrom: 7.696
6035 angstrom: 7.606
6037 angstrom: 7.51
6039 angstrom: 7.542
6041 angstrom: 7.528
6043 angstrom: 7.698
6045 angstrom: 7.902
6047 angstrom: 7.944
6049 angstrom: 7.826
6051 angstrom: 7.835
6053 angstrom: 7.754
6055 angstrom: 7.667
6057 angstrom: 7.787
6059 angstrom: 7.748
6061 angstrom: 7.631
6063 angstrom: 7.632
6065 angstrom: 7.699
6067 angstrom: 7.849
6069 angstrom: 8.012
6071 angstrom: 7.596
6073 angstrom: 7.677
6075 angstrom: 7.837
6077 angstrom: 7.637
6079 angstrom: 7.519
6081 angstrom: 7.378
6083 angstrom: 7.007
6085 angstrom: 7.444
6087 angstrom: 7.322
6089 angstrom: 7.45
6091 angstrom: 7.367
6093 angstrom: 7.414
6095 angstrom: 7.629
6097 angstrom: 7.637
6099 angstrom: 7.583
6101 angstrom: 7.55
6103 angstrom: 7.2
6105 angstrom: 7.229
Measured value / 2.9 angstrom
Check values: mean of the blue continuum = 7.54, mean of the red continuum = 7.55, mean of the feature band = 6.87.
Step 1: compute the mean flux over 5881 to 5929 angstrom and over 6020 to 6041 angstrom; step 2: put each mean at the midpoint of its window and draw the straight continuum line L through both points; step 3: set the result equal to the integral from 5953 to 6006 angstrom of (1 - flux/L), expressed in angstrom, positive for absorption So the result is -1.1 angstrom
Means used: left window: 7.09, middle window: 7.51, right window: 7.53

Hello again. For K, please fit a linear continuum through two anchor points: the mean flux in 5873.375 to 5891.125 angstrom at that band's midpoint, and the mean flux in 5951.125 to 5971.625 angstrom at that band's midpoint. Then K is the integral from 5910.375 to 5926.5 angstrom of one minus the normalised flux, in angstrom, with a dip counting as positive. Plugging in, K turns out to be -0.5 angstrom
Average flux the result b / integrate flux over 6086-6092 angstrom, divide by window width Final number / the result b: 7.38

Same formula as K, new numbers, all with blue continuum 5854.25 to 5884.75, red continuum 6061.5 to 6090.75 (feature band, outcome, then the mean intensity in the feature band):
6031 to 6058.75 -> -0.62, 7.72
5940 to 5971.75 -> -0.12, 7.51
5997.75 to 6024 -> 0.27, 7.44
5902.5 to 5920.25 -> -0.08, 7.48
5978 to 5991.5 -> 0.17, 7.41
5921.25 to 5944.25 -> -0.29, 7.56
